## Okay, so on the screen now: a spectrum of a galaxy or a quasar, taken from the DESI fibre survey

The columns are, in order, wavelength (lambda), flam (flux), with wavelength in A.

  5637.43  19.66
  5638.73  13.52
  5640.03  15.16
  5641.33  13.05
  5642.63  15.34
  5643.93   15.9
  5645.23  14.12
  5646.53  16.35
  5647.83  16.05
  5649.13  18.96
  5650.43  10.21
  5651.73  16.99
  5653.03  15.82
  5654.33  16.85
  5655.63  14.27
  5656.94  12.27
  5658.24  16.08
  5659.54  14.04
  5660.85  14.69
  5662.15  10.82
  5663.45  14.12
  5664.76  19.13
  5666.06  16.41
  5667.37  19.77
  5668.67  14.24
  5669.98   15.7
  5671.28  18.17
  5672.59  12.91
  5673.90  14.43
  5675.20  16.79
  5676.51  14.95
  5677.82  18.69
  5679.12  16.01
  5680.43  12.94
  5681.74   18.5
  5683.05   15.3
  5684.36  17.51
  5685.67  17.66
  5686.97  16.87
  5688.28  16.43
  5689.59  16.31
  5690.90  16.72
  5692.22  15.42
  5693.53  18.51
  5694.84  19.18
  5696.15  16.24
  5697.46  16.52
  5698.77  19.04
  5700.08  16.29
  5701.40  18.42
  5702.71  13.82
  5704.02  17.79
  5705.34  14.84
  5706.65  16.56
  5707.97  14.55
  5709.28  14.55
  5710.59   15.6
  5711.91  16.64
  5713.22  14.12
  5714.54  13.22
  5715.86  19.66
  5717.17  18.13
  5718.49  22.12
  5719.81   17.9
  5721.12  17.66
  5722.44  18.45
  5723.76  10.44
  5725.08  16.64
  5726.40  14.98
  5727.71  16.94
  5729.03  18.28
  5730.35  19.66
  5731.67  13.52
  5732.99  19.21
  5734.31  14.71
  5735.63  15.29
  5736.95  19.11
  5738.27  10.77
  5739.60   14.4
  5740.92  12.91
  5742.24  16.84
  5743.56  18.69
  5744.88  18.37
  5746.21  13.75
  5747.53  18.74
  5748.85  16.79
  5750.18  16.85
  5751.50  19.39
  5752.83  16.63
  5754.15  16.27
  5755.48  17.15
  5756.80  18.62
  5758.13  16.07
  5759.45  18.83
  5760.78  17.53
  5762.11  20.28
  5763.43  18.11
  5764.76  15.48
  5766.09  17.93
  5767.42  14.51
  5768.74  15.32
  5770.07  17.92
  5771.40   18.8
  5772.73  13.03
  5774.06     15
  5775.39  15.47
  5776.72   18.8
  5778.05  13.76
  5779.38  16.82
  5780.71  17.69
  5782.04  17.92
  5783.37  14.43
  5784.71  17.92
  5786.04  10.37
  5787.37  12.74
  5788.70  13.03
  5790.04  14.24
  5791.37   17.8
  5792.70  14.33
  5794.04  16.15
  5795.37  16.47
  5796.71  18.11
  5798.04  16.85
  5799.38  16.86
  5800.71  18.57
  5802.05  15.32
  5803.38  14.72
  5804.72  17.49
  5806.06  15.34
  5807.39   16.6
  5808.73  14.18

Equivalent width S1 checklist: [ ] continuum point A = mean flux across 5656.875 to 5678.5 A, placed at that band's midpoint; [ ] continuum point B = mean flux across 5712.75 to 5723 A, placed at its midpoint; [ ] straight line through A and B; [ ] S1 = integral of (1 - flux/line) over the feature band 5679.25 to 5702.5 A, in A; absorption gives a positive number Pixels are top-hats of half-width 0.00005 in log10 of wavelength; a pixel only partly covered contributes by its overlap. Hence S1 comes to -0.4 A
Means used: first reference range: 15.6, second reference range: 17.7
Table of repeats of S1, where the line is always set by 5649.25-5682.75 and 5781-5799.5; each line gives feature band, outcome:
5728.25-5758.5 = -2.20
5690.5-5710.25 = -1.38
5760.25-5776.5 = -1.22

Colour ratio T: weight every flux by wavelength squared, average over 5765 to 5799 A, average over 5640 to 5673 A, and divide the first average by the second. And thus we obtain 1.08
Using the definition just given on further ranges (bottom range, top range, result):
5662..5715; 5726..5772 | 1.06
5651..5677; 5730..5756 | 1.09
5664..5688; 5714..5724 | 1.08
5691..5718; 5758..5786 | 1.03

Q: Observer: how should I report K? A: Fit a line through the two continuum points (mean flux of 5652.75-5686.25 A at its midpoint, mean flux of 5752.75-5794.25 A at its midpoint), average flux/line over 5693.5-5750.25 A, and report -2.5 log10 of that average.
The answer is -0.04 mag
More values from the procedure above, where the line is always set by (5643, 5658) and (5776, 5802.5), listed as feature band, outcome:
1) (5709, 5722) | -0.10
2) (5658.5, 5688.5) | -0.04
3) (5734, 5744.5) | 0.02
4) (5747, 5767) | -0.12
